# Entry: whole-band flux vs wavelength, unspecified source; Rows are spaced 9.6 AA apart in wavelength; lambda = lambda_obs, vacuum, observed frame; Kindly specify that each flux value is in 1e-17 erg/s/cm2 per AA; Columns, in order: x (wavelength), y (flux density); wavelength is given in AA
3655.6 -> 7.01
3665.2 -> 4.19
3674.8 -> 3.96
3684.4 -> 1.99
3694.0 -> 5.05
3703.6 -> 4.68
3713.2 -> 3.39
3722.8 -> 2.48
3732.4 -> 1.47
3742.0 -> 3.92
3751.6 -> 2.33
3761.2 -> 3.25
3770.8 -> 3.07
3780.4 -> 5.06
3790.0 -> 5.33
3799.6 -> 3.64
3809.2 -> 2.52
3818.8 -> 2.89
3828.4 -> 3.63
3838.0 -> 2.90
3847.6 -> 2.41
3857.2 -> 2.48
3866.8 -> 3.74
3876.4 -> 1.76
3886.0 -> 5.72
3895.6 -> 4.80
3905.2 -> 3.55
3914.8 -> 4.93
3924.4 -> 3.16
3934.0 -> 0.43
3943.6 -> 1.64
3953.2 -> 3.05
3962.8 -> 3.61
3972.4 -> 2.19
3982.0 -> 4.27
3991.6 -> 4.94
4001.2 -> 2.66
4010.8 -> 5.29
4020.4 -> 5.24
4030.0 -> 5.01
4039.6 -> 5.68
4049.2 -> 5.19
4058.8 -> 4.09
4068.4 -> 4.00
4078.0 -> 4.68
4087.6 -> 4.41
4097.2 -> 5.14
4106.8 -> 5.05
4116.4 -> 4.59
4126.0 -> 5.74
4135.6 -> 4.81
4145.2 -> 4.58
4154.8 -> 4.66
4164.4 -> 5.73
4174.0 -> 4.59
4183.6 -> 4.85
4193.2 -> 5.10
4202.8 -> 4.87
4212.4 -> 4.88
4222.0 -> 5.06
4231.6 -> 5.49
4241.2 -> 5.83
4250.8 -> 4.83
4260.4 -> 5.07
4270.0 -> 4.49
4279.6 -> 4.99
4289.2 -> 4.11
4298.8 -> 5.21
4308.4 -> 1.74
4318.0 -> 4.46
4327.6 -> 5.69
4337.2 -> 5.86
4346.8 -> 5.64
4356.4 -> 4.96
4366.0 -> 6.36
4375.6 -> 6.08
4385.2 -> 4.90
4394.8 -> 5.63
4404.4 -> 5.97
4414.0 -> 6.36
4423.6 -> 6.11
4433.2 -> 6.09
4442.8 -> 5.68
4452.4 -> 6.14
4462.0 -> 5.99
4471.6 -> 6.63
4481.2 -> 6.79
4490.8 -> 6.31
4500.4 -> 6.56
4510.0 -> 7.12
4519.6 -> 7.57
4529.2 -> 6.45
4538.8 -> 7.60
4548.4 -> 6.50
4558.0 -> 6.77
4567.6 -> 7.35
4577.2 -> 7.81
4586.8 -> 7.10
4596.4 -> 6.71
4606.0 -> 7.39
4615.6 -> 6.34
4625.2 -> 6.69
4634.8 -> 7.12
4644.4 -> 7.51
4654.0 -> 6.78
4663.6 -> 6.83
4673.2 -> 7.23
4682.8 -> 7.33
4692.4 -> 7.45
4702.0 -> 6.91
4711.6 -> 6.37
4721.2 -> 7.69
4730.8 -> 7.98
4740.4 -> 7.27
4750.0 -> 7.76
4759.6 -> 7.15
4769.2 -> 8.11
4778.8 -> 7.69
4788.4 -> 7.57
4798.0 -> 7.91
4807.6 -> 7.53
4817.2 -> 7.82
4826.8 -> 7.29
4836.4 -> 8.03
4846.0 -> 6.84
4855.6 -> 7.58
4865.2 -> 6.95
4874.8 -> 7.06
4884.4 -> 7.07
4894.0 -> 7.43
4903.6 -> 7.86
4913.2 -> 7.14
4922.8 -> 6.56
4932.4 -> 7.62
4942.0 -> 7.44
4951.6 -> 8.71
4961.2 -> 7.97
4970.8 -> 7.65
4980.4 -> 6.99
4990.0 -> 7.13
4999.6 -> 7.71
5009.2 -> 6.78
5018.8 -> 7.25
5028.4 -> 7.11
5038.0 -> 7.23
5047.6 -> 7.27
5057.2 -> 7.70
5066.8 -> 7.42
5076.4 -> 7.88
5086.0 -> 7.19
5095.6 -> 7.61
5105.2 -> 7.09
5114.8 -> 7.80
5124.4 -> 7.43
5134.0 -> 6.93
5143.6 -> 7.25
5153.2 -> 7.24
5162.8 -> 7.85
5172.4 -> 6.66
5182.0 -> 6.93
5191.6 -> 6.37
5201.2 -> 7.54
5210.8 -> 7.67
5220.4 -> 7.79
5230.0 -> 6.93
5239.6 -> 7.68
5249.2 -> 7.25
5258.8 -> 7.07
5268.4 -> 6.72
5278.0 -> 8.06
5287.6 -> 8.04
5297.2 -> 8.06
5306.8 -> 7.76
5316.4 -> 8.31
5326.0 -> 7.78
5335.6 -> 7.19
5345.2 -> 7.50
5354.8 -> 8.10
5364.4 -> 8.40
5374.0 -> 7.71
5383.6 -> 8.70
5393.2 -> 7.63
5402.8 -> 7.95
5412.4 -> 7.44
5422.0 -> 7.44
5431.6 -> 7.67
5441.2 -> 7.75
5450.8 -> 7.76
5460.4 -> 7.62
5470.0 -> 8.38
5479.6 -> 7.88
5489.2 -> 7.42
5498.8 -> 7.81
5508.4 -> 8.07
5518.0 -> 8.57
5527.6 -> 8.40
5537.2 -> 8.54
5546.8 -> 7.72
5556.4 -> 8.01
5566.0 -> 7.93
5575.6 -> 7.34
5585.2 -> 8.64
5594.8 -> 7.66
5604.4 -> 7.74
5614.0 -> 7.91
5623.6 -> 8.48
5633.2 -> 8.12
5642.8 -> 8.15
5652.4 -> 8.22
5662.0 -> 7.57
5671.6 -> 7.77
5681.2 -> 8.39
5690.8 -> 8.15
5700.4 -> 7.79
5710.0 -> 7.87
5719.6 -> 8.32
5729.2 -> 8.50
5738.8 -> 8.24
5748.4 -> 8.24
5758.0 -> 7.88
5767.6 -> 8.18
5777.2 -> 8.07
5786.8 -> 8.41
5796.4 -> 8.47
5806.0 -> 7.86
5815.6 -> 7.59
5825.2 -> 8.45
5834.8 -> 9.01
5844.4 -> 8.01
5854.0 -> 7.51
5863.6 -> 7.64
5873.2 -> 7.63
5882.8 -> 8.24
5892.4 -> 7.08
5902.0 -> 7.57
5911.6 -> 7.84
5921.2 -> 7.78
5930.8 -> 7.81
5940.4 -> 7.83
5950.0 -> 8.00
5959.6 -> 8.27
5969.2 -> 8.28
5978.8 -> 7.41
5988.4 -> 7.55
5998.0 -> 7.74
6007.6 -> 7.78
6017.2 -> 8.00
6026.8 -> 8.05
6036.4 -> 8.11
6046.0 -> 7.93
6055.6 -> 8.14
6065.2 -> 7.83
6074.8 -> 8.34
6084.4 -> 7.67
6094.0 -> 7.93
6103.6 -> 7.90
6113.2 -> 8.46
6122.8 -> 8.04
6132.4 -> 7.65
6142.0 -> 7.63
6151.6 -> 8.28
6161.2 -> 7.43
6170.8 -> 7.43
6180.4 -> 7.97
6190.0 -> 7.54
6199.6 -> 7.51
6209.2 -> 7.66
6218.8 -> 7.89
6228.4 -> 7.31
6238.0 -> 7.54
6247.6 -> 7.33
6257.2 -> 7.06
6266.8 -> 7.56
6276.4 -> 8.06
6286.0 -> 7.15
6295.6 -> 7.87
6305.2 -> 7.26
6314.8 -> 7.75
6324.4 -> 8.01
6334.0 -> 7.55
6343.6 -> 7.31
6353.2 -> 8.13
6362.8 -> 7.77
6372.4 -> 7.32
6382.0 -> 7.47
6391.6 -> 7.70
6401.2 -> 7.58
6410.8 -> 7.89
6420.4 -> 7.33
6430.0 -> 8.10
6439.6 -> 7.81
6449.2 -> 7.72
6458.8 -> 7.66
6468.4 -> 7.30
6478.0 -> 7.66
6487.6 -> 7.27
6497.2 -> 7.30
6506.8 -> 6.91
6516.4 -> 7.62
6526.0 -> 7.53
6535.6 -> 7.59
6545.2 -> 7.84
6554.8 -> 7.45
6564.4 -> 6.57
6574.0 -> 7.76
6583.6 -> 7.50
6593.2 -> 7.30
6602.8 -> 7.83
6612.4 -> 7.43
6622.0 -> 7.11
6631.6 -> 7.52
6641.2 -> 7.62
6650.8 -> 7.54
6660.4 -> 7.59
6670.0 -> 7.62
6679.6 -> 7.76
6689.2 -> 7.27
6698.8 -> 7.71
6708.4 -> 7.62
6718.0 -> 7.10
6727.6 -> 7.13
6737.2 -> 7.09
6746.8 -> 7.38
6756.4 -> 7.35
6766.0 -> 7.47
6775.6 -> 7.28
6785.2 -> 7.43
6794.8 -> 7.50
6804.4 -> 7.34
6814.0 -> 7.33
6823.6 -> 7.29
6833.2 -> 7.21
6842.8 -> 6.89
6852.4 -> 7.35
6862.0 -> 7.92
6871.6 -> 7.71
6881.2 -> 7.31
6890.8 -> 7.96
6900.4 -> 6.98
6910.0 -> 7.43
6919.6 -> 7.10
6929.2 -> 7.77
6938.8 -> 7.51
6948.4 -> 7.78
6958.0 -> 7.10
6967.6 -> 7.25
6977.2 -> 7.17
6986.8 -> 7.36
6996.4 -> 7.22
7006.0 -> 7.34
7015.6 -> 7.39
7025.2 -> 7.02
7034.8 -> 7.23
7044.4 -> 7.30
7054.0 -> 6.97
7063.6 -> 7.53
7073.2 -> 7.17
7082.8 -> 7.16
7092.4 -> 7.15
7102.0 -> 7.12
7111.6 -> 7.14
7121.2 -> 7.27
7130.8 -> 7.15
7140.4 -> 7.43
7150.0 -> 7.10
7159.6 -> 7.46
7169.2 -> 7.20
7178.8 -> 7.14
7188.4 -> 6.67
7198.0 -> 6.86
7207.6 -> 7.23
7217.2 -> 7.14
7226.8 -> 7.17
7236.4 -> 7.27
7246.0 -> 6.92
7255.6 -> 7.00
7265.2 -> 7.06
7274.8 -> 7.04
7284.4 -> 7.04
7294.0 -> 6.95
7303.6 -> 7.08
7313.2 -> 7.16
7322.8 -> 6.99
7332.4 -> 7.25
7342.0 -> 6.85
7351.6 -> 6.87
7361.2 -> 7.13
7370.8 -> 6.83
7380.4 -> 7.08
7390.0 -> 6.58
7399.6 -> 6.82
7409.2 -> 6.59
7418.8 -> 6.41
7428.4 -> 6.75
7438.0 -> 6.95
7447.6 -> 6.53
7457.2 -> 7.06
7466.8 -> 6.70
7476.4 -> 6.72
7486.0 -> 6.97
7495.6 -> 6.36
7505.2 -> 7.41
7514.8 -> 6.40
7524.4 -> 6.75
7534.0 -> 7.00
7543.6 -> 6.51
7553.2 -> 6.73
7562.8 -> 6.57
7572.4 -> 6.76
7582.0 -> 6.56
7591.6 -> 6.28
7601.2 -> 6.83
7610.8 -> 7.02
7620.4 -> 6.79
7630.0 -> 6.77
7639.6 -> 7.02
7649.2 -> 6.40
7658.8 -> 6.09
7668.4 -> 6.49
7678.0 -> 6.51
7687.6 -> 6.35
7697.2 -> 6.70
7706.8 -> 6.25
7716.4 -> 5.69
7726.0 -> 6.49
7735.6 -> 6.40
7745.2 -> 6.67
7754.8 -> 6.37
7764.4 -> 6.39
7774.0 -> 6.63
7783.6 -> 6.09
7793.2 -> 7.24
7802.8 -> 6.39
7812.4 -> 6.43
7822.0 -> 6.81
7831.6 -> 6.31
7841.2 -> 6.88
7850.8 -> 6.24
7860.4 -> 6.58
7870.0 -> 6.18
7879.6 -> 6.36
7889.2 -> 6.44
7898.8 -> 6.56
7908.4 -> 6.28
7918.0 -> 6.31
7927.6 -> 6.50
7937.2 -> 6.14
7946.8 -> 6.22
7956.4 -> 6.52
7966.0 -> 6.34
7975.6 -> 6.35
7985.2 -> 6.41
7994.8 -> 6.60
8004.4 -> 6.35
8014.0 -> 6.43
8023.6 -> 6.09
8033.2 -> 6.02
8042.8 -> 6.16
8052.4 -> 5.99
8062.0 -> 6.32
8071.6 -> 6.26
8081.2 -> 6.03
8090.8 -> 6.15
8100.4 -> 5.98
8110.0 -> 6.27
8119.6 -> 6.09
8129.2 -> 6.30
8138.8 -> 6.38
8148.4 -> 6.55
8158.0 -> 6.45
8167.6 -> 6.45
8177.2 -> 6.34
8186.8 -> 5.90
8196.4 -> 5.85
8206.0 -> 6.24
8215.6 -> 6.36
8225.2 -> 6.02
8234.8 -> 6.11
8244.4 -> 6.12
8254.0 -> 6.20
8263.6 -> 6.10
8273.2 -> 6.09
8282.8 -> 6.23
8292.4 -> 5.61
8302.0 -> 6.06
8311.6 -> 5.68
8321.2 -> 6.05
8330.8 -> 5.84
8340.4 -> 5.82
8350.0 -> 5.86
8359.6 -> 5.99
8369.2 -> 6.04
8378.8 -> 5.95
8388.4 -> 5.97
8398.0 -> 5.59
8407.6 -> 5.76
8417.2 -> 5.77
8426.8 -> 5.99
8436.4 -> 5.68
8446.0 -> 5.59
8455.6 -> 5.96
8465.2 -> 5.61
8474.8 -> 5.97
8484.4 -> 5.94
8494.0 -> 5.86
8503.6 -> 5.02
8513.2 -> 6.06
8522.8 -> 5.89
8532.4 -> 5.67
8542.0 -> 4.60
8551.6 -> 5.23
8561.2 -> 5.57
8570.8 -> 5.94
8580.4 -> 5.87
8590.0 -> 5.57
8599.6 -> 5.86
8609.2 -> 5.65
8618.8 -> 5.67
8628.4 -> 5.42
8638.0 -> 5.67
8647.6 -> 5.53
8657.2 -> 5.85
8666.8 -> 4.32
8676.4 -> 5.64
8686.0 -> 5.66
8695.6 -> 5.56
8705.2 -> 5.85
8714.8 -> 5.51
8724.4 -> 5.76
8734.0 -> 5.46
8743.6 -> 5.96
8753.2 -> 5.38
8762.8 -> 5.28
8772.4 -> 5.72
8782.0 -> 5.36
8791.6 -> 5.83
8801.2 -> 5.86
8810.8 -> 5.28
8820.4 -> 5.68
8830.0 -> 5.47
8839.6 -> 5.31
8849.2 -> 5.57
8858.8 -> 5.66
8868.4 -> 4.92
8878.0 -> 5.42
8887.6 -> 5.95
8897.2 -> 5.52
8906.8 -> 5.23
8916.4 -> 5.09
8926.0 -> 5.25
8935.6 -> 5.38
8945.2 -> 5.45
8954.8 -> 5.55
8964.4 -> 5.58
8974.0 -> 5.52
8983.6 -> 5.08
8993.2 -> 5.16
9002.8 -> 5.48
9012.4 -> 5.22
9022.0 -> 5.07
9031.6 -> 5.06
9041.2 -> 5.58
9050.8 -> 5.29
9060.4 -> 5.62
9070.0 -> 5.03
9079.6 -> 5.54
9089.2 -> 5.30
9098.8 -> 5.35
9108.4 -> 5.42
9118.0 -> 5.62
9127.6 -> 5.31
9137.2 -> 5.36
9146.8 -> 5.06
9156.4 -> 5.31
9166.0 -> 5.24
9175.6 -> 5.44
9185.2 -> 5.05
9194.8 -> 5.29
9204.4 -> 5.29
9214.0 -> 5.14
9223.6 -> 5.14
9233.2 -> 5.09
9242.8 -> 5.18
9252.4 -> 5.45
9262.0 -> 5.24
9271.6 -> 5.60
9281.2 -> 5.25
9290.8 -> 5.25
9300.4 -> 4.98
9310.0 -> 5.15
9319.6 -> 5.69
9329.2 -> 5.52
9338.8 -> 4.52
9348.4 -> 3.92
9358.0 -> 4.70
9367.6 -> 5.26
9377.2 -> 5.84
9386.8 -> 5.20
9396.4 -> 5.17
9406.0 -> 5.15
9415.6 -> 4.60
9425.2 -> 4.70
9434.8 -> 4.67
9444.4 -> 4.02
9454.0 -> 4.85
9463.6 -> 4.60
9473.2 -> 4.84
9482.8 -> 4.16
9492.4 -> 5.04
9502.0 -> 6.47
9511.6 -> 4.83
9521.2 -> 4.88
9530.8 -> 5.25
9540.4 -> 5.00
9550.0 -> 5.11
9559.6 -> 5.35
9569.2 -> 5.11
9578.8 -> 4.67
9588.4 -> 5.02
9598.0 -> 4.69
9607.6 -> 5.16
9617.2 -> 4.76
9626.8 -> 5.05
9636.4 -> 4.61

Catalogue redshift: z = 0.000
